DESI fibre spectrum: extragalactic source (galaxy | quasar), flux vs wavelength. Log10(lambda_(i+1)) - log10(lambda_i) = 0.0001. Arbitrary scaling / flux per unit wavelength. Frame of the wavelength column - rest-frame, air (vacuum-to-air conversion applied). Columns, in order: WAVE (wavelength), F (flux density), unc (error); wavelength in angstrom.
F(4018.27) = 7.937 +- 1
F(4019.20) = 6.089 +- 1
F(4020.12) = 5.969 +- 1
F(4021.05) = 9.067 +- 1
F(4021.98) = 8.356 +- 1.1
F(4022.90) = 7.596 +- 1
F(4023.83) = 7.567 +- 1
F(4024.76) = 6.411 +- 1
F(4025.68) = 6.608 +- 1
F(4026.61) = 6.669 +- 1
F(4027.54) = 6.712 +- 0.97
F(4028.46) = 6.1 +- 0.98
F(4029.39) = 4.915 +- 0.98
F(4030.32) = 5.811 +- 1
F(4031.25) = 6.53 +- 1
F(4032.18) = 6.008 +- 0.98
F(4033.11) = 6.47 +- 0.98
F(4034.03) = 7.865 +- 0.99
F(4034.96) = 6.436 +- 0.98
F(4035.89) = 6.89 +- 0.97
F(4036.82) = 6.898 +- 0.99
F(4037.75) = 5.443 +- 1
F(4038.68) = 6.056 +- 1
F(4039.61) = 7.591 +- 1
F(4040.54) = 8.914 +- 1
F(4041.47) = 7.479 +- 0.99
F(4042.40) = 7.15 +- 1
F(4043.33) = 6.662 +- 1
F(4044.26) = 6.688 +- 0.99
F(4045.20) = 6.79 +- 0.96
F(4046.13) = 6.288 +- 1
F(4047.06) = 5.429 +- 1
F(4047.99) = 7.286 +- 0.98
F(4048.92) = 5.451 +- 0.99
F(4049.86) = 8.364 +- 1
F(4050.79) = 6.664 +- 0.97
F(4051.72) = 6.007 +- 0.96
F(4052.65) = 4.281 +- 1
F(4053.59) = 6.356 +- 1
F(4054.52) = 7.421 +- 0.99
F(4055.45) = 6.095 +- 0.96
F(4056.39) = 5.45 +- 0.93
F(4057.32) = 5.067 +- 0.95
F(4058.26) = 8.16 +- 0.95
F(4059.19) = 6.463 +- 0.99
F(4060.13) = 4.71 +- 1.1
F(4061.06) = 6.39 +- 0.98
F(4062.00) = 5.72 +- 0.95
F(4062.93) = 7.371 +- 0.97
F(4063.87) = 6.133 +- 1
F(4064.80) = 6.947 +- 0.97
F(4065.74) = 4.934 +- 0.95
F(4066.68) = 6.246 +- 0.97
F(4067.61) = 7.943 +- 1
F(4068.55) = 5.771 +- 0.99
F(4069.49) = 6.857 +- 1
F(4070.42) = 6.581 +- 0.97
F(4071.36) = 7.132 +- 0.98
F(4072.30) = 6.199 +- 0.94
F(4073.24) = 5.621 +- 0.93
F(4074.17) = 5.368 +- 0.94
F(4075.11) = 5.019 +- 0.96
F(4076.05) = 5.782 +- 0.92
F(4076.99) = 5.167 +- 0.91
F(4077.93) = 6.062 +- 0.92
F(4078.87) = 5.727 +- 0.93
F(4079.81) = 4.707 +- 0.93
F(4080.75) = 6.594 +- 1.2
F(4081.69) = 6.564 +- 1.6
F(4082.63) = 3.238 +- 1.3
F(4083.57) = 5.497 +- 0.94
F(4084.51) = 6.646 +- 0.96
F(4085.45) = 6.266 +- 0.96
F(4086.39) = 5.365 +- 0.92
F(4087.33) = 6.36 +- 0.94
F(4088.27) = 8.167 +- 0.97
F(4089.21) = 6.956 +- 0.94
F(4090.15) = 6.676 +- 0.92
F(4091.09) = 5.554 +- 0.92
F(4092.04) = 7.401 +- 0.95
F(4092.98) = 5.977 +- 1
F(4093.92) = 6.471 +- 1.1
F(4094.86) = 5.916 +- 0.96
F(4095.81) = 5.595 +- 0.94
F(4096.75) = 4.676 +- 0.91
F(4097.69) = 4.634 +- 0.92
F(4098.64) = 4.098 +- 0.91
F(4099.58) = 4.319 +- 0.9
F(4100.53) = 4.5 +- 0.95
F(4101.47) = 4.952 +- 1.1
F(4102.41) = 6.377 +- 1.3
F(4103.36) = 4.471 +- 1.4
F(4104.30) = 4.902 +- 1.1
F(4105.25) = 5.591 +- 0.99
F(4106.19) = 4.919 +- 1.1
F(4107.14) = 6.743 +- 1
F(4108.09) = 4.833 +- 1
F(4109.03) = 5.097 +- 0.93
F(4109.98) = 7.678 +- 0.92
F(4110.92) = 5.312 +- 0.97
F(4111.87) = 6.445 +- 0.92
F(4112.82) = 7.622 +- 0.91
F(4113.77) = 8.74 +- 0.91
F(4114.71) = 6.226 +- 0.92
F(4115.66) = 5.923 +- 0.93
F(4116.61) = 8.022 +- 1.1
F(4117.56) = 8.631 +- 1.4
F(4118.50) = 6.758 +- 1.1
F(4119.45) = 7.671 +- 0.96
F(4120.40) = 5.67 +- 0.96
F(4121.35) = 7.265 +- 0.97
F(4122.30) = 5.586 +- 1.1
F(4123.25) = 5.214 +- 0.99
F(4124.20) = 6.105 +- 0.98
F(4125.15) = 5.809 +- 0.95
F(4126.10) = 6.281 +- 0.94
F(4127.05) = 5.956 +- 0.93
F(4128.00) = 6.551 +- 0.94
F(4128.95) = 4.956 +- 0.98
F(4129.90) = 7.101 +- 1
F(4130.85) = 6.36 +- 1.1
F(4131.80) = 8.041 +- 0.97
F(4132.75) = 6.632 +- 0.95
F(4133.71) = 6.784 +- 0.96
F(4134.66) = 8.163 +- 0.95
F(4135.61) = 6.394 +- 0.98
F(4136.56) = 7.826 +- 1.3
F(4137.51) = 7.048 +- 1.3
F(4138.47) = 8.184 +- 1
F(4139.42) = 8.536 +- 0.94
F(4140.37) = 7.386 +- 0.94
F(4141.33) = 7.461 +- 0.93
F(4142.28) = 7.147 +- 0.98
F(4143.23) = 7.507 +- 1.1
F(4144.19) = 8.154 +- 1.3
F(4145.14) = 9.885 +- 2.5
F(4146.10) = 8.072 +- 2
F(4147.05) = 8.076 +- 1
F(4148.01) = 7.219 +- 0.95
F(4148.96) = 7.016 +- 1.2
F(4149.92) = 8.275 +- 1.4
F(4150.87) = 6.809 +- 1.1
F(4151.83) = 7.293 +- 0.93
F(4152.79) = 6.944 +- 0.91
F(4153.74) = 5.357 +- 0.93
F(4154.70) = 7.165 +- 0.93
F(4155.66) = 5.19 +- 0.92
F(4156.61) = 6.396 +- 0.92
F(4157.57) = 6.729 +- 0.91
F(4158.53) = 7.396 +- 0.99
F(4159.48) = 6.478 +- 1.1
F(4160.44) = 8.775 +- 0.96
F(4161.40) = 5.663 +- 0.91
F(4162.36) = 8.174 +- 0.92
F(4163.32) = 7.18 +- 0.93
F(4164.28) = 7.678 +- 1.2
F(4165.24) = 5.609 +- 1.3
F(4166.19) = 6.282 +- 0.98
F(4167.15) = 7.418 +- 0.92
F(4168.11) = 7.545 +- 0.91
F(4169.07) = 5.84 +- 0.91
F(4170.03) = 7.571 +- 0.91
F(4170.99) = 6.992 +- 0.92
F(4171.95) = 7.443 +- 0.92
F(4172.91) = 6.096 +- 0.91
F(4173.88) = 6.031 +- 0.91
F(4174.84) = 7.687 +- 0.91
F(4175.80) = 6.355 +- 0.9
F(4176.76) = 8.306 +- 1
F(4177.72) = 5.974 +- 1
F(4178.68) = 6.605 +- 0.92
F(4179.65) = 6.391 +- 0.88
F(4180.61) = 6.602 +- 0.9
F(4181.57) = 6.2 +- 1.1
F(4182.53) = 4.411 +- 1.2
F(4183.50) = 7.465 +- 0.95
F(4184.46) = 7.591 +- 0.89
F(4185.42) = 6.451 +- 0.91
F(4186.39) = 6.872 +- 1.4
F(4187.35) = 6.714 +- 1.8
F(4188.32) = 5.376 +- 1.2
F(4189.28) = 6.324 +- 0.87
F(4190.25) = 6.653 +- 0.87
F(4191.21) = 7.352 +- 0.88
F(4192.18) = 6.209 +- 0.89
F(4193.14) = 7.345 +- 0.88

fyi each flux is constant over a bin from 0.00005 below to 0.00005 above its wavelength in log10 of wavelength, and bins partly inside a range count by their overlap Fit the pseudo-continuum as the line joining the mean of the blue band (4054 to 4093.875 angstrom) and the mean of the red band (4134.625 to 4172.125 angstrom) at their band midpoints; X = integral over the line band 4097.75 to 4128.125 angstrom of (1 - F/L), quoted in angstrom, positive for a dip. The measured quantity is 3.0 angstrom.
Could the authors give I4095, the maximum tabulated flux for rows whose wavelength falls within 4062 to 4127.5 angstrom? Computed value 8.74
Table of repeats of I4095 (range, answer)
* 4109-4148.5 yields 9.885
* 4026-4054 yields 8.914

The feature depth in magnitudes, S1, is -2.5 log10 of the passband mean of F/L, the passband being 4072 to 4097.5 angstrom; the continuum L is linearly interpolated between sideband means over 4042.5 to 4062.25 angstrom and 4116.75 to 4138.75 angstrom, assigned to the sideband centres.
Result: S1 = 0.10 mag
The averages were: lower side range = 6.29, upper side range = 6.75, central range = 5.9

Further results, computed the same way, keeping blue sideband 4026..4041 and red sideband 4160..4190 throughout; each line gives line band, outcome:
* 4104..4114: 0.09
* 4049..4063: 0.06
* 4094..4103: 0.30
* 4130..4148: -0.14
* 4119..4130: 0.09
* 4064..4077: 0.08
